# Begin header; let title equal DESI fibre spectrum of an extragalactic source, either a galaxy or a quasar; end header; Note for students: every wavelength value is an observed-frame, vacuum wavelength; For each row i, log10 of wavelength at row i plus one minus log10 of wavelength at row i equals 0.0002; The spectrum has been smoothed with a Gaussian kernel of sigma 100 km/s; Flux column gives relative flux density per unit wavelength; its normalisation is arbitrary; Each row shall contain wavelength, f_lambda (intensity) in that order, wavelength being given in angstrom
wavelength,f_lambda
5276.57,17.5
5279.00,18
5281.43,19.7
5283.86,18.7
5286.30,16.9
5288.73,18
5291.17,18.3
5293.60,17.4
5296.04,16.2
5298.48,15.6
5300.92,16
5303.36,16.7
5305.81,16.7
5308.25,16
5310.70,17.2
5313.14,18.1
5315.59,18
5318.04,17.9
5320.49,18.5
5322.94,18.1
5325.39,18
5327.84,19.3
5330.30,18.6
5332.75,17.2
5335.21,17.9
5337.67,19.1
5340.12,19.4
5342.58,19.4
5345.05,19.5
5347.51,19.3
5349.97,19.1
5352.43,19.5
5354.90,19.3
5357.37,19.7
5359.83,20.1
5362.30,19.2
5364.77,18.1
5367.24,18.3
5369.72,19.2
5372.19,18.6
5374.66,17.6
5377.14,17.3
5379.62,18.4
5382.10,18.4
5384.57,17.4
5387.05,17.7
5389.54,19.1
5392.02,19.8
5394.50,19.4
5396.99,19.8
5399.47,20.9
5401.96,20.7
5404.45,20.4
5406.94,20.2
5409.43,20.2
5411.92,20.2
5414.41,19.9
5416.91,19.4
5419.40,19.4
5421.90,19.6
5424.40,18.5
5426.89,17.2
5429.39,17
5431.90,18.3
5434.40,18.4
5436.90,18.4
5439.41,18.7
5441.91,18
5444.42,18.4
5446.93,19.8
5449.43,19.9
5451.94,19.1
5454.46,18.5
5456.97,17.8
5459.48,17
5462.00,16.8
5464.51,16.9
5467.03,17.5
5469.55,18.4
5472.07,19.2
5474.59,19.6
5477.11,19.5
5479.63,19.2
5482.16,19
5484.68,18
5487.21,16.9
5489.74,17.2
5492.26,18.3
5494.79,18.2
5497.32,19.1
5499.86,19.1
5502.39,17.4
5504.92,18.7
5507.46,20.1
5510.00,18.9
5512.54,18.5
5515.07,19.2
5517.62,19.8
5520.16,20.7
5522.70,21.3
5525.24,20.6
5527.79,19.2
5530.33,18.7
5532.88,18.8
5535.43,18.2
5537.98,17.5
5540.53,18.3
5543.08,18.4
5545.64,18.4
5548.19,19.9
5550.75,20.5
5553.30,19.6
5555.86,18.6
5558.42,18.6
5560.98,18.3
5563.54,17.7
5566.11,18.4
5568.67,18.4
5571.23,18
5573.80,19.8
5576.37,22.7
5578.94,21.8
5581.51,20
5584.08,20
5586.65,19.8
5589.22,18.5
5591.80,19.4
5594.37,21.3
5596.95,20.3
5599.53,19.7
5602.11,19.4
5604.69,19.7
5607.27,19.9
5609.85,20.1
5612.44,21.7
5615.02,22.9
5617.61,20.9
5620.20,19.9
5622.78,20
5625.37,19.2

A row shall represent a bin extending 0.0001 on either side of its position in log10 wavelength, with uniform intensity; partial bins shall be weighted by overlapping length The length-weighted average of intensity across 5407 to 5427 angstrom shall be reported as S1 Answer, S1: 19.5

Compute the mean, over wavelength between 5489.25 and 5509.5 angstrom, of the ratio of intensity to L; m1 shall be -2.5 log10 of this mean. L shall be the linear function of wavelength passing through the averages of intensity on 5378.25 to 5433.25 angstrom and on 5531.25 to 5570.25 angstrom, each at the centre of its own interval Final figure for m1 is 0.01 mag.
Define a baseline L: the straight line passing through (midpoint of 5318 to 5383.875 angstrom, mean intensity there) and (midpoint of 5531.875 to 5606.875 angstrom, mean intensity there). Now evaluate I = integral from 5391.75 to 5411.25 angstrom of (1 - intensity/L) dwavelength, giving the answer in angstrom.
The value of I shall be -1.4 angstrom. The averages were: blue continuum 18.7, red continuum 19.3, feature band 20.2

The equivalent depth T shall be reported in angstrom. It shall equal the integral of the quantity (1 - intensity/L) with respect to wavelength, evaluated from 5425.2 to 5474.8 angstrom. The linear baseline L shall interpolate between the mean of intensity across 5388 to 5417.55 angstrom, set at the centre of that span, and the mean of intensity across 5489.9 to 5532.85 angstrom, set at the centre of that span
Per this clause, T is 3.57 angstrom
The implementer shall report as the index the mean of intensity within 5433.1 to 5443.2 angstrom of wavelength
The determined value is 18.4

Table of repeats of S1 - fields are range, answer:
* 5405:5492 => 18.6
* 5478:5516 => 18.5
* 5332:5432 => 19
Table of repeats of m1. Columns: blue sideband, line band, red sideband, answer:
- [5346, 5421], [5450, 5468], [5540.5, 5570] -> 0.08 mag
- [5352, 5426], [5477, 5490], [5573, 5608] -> 0.08 mag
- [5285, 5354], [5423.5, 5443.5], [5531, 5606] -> 0.03 mag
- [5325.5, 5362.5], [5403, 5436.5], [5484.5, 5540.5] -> -0.01 mag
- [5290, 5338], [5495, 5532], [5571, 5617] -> 0.01 mag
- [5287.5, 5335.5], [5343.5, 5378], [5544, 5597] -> -0.06 mag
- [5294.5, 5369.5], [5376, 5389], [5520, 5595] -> 0.03 mag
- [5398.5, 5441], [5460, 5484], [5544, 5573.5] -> 0.04 mag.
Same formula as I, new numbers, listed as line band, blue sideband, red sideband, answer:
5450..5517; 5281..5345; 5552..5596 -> 1.70 angstrom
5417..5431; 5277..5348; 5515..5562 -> 0.08 angstrom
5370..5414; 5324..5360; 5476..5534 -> -0.49 angstrom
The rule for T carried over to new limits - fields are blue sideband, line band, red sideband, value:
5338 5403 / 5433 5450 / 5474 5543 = 0.2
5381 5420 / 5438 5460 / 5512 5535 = 1.1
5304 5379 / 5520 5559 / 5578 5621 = 1.4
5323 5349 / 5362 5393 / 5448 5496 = 0.4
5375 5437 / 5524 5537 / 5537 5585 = 0.1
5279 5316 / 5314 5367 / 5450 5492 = -3.9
